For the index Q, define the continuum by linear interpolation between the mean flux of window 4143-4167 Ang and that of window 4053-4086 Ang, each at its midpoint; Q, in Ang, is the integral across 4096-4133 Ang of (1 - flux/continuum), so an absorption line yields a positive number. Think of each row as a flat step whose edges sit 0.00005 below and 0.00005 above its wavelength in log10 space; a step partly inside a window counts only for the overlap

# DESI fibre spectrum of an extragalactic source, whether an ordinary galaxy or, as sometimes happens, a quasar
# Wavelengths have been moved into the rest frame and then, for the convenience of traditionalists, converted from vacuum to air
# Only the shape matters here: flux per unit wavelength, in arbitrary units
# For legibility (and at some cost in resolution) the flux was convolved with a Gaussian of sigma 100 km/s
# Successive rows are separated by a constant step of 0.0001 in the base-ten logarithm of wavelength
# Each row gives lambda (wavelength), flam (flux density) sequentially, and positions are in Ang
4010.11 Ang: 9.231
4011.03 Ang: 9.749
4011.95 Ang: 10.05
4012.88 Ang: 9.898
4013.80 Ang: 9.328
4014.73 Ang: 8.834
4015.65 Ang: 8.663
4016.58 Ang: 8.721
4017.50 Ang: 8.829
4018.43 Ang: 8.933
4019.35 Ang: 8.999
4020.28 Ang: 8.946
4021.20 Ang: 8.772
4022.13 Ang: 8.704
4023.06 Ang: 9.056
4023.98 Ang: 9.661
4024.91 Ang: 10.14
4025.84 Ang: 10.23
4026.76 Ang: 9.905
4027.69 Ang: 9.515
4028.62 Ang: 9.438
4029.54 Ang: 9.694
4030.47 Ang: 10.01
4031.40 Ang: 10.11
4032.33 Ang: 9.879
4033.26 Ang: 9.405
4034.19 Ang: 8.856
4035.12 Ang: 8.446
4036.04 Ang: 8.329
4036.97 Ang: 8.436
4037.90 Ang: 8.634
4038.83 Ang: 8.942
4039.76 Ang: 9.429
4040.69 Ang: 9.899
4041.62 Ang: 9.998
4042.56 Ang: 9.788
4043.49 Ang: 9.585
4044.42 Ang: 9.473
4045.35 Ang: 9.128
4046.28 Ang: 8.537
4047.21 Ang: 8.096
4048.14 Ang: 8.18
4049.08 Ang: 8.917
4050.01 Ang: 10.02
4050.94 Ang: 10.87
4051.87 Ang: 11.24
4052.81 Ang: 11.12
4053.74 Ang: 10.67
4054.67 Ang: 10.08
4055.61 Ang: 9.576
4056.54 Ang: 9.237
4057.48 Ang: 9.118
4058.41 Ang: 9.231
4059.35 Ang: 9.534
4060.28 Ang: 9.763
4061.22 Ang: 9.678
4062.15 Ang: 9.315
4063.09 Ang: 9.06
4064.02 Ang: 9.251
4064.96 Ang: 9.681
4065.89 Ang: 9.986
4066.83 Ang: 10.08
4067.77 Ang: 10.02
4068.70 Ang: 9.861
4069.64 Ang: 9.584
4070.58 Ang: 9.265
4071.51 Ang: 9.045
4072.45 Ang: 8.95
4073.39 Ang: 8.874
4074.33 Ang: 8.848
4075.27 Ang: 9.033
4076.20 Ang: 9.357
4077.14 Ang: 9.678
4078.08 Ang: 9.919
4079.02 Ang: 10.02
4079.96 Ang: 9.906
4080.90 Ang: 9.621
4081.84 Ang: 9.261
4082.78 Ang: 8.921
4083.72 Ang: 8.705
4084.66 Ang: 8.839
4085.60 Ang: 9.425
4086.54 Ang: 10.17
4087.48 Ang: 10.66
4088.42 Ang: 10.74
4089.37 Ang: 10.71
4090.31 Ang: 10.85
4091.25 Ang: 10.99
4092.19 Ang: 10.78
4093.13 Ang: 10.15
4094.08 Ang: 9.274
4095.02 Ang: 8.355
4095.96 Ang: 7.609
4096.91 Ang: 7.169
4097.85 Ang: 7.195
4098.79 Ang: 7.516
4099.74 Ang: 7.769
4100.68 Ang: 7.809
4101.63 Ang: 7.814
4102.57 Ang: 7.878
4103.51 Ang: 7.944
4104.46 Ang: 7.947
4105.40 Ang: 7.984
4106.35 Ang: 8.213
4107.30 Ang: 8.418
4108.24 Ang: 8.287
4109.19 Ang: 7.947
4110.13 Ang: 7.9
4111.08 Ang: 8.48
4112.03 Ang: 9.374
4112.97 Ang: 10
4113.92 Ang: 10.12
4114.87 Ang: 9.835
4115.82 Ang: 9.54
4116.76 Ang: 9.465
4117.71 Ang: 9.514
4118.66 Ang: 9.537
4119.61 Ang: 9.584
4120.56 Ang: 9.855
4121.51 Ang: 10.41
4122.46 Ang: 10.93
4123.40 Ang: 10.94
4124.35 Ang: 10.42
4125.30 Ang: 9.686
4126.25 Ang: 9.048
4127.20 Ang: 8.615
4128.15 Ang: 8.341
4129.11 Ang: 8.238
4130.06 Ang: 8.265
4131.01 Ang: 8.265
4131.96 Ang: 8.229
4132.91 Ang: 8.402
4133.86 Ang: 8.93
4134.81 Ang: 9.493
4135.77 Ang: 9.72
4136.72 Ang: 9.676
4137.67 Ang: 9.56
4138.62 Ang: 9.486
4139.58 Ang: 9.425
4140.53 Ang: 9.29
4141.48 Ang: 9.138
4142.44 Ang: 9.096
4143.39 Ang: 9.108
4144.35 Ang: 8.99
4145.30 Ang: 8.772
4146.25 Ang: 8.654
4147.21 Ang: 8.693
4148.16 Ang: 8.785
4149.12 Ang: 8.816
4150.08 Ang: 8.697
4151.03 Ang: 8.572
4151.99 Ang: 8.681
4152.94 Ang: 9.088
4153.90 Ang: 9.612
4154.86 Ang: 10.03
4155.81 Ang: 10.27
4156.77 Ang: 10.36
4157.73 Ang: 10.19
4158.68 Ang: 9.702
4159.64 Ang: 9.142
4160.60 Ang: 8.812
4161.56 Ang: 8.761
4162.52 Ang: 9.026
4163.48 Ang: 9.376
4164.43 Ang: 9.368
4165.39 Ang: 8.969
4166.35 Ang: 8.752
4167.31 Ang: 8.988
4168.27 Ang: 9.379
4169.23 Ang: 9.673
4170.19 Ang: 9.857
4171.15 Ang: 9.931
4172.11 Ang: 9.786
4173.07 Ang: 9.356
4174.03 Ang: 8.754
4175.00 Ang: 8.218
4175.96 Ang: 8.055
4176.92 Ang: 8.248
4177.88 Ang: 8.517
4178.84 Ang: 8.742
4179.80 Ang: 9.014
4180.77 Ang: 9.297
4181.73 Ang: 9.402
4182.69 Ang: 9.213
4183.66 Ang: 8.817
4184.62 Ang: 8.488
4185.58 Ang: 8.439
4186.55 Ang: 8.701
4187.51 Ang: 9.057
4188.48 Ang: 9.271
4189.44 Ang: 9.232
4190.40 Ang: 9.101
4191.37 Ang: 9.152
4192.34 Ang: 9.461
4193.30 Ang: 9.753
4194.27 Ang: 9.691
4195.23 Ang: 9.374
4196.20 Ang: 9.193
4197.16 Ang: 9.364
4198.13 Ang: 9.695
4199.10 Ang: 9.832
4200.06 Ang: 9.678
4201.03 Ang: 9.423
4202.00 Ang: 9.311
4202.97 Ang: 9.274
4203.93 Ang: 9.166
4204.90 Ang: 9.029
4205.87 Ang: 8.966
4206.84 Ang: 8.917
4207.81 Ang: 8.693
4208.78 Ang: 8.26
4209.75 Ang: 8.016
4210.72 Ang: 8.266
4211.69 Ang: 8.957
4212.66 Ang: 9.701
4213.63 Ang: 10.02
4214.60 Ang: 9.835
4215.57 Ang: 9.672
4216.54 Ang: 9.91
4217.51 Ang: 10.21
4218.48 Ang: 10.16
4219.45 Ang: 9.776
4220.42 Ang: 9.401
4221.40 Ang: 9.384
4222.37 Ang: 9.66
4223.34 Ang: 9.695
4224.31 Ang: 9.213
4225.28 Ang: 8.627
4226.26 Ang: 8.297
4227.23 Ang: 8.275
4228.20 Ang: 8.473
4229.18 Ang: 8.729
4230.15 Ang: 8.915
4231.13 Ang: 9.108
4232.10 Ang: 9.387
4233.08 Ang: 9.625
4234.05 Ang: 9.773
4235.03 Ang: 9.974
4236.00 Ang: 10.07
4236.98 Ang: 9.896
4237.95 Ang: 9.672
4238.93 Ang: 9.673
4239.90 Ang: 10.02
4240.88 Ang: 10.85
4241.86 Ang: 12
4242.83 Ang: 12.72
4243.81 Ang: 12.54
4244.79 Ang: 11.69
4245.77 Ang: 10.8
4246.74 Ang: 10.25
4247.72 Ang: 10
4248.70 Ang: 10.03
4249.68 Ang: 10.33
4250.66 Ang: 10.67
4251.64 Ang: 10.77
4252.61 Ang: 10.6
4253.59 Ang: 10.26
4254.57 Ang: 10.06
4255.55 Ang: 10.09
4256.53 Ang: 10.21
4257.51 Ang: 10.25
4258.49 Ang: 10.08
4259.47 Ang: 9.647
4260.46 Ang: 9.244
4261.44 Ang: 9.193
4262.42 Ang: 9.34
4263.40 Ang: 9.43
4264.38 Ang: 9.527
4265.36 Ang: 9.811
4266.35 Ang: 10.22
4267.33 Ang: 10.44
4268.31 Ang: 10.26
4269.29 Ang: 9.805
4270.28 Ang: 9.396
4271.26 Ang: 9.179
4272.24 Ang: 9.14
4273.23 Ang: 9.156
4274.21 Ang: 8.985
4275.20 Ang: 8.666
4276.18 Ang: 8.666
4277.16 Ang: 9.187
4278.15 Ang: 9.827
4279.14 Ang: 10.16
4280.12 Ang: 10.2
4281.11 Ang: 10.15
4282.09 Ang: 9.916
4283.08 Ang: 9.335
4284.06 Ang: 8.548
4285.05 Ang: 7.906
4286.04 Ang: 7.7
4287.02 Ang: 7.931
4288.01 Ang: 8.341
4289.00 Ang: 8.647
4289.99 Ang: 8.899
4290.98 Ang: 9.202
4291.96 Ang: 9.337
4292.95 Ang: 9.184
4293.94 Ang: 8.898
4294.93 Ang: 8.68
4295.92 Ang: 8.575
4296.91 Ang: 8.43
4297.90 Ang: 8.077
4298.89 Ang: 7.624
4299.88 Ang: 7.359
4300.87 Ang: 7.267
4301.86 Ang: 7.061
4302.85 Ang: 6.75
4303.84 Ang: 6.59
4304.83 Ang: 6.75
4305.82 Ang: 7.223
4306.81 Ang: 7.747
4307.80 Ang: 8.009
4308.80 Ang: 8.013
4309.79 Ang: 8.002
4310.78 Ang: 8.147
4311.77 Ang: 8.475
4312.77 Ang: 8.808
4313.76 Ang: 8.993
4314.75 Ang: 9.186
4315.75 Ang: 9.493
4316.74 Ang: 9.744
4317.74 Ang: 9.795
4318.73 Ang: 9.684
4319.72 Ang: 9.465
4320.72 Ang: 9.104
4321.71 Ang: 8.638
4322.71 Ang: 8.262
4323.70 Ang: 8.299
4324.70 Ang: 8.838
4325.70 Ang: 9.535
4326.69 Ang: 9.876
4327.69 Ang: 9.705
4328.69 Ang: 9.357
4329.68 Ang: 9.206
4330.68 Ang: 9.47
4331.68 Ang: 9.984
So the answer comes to 2.1 Ang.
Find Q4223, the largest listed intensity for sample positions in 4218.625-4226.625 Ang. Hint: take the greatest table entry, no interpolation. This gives 9.776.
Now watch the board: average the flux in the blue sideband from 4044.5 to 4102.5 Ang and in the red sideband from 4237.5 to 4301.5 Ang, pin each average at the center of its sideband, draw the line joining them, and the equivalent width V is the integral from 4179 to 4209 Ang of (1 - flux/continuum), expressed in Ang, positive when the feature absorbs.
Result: 1.0 Ang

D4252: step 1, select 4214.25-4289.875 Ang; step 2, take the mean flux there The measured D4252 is 9.7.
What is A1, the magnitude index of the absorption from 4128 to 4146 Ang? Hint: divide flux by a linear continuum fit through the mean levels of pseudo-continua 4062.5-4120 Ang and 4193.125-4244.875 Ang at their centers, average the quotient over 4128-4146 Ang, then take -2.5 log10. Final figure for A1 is 0.04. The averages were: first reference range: 9.16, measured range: 8.98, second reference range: 9.57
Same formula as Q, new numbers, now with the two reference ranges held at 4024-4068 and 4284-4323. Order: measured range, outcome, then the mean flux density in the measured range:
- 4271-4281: -1.0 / 9.35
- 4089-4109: 1.5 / 8.58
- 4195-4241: -3.2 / 9.35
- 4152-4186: -0.8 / 9.18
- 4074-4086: 0.0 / 9.36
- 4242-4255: -3.4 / 10.9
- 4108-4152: -0.1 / 9.17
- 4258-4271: -1.8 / 9.71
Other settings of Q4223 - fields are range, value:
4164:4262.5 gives 12.72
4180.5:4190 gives 9.402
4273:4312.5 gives 10.2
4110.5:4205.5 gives 10.94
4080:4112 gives 10.99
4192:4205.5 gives 9.832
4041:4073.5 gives 11.24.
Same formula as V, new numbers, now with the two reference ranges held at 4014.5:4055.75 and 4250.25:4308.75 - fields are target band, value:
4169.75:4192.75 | 0.4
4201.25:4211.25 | 0.4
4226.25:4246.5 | -2.2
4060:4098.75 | -0.5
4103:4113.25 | 1.0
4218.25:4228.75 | -0.1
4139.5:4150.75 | 0.4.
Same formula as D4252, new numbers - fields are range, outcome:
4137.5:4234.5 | 9.19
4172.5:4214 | 9.05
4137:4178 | 9.17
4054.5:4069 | 9.58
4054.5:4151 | 9.19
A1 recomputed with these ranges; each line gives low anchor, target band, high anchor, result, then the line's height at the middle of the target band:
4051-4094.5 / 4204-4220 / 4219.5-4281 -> 0.062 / 9.81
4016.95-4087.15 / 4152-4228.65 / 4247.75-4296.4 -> 0.028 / 9.46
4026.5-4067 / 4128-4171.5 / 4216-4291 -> 0.052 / 9.59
